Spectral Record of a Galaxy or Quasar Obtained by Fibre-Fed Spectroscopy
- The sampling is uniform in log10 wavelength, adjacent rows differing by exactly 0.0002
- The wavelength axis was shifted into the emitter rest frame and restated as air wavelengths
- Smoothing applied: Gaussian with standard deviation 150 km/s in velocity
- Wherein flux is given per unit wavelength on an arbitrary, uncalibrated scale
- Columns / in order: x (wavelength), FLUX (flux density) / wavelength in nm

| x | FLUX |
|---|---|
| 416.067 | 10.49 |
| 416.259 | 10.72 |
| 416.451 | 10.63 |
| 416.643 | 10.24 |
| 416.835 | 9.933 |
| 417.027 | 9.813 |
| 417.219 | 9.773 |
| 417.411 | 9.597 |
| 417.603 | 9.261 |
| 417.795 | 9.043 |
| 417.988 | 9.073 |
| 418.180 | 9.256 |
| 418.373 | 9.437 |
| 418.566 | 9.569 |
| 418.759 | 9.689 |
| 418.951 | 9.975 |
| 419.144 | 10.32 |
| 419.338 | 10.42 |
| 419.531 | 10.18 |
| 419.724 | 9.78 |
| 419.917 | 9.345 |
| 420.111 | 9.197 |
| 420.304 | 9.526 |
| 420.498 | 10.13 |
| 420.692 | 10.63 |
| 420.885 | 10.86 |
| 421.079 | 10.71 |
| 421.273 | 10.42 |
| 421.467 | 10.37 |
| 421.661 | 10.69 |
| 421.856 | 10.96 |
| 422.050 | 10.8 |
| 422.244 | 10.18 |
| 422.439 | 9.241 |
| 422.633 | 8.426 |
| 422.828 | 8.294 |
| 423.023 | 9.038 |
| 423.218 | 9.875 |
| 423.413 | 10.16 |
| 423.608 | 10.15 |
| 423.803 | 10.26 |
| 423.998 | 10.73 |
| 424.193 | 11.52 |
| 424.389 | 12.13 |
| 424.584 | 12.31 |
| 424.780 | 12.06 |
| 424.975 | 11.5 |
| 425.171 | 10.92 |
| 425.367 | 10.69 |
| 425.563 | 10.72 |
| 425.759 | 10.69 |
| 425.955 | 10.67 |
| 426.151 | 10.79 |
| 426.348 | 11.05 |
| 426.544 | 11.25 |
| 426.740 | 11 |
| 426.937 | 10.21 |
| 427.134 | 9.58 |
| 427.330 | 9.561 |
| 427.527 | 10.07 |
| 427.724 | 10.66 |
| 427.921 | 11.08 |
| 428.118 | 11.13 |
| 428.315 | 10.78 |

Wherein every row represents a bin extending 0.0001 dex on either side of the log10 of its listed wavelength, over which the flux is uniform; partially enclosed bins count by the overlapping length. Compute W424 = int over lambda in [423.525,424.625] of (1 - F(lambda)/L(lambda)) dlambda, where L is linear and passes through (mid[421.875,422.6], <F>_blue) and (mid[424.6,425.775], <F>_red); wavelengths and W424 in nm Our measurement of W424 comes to -0.04 nm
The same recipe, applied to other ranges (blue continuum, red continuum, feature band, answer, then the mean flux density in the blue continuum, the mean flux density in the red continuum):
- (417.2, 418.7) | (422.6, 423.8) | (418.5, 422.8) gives -0.29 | 9.36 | 9.44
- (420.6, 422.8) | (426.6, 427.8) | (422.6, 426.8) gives -0.19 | 10.2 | 10.2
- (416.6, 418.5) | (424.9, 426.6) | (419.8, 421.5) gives -0.01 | 9.52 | 10.9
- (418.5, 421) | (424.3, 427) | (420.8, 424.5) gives 0.10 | 9.98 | 11.2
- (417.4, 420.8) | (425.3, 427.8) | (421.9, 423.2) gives 0.08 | 9.7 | 10.5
